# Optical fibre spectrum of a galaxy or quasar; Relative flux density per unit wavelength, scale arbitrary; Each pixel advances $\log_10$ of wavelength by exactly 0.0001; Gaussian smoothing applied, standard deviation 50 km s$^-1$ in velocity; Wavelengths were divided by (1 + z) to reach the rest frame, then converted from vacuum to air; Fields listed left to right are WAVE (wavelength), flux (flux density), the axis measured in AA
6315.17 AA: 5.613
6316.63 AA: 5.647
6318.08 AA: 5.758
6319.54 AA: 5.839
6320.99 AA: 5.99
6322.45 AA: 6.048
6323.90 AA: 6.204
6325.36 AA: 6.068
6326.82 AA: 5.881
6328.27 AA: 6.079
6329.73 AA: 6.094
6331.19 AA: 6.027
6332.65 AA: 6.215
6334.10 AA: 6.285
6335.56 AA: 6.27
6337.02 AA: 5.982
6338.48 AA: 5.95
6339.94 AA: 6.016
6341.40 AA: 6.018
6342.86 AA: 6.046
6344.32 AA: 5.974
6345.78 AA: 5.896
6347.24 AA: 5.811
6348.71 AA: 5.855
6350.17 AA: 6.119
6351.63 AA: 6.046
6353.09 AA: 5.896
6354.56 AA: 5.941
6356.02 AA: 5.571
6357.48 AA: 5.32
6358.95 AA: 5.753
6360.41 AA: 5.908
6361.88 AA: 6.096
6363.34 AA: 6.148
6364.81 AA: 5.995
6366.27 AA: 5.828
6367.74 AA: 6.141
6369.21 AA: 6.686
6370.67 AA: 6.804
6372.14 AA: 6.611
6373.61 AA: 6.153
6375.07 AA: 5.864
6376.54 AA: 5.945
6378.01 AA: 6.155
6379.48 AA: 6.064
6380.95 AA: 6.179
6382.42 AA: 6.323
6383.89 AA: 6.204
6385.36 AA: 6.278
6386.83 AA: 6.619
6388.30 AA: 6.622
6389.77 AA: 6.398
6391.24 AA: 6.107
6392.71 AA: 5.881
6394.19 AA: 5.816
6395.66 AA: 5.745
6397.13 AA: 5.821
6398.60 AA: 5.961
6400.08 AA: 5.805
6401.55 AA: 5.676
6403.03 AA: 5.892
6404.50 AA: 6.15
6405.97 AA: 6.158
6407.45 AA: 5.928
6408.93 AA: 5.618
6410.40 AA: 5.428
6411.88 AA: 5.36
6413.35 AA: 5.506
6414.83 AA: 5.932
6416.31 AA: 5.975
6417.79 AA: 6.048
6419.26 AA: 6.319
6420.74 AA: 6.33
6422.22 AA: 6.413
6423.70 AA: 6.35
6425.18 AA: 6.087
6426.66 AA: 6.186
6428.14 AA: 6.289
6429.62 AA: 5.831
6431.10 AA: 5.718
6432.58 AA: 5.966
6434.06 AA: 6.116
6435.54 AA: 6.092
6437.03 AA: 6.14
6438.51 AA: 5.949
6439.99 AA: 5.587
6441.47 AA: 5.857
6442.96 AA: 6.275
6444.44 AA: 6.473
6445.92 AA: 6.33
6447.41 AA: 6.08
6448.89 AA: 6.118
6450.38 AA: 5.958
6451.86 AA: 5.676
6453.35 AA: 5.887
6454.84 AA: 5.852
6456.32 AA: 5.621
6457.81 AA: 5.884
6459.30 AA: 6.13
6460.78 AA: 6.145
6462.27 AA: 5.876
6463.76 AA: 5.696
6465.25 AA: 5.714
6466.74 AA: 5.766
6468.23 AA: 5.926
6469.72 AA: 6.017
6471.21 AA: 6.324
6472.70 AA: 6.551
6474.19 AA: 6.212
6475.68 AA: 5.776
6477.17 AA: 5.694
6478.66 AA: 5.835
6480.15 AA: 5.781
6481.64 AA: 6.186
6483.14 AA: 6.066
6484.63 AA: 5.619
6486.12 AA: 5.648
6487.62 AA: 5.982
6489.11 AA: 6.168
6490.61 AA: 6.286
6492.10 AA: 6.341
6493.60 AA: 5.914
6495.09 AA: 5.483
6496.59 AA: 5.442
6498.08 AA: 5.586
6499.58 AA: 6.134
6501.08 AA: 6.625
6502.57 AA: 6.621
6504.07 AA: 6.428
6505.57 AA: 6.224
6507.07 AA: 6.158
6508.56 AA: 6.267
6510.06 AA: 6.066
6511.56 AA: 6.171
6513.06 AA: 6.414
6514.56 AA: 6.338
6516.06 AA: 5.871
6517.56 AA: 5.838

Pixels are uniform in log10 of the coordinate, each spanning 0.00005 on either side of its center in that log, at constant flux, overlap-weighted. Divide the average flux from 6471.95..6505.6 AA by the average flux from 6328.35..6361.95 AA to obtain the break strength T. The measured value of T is 1.01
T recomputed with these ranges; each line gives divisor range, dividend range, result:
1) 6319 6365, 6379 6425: 1.01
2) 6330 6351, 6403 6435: 0.99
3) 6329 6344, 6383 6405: 1.00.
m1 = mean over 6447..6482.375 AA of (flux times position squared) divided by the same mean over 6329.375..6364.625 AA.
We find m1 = 1.03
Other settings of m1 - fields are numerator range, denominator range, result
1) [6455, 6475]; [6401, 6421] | 1.04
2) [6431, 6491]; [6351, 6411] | 1.01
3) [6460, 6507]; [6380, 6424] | 1.02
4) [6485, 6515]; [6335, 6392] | 1.05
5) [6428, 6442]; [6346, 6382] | 1.01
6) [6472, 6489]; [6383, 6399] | 1.00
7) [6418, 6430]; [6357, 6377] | 1.04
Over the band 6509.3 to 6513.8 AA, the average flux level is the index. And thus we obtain 6.21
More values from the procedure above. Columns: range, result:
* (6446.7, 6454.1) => 5.94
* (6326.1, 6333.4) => 6.07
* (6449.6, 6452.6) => 5.82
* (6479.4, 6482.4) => 5.98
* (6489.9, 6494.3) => 6.18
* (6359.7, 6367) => 6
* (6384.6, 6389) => 6.51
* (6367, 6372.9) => 6.55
